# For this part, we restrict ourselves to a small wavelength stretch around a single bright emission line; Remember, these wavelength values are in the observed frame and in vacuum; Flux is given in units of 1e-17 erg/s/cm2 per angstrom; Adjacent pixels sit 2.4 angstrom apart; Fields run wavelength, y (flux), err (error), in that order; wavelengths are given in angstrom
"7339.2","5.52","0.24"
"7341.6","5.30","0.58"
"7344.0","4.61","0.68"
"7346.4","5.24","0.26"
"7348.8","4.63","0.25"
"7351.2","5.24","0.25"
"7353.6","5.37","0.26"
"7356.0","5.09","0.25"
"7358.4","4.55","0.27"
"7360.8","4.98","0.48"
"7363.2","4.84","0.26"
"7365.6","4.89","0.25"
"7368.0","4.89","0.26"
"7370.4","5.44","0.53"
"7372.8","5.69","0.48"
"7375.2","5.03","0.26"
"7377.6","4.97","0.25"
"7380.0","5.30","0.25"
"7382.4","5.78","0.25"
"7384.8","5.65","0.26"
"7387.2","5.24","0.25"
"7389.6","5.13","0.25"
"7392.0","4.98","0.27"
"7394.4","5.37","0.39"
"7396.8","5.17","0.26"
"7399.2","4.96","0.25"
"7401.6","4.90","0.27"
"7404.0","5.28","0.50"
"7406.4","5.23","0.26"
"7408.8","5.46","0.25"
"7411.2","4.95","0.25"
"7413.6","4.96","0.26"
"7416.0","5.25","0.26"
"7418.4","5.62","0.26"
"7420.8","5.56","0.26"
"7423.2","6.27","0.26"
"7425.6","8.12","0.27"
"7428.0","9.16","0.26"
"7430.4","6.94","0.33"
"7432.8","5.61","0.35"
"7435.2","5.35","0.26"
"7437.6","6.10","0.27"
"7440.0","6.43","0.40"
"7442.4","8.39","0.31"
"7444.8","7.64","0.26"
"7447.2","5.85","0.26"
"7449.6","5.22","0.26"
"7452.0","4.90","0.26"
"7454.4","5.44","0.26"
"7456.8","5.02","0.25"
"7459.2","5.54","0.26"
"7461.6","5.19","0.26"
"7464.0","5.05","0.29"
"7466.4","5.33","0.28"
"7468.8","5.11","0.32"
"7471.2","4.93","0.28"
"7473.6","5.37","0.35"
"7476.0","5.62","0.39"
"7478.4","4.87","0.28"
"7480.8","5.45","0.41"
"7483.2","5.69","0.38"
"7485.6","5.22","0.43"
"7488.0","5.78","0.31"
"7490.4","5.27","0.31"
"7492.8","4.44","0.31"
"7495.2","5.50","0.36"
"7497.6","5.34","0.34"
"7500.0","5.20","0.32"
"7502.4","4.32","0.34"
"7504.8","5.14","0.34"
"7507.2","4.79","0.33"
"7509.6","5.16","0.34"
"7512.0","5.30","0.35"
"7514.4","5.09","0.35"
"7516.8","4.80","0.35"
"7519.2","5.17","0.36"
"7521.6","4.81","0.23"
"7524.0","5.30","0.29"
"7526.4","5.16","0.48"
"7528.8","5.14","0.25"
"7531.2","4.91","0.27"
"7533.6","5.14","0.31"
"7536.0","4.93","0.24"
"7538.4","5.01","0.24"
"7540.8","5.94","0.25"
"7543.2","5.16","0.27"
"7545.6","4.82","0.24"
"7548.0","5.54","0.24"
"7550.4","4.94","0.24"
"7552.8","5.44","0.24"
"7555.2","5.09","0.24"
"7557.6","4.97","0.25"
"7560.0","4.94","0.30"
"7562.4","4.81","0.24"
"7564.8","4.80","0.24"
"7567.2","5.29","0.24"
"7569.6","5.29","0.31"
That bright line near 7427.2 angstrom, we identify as [S II]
